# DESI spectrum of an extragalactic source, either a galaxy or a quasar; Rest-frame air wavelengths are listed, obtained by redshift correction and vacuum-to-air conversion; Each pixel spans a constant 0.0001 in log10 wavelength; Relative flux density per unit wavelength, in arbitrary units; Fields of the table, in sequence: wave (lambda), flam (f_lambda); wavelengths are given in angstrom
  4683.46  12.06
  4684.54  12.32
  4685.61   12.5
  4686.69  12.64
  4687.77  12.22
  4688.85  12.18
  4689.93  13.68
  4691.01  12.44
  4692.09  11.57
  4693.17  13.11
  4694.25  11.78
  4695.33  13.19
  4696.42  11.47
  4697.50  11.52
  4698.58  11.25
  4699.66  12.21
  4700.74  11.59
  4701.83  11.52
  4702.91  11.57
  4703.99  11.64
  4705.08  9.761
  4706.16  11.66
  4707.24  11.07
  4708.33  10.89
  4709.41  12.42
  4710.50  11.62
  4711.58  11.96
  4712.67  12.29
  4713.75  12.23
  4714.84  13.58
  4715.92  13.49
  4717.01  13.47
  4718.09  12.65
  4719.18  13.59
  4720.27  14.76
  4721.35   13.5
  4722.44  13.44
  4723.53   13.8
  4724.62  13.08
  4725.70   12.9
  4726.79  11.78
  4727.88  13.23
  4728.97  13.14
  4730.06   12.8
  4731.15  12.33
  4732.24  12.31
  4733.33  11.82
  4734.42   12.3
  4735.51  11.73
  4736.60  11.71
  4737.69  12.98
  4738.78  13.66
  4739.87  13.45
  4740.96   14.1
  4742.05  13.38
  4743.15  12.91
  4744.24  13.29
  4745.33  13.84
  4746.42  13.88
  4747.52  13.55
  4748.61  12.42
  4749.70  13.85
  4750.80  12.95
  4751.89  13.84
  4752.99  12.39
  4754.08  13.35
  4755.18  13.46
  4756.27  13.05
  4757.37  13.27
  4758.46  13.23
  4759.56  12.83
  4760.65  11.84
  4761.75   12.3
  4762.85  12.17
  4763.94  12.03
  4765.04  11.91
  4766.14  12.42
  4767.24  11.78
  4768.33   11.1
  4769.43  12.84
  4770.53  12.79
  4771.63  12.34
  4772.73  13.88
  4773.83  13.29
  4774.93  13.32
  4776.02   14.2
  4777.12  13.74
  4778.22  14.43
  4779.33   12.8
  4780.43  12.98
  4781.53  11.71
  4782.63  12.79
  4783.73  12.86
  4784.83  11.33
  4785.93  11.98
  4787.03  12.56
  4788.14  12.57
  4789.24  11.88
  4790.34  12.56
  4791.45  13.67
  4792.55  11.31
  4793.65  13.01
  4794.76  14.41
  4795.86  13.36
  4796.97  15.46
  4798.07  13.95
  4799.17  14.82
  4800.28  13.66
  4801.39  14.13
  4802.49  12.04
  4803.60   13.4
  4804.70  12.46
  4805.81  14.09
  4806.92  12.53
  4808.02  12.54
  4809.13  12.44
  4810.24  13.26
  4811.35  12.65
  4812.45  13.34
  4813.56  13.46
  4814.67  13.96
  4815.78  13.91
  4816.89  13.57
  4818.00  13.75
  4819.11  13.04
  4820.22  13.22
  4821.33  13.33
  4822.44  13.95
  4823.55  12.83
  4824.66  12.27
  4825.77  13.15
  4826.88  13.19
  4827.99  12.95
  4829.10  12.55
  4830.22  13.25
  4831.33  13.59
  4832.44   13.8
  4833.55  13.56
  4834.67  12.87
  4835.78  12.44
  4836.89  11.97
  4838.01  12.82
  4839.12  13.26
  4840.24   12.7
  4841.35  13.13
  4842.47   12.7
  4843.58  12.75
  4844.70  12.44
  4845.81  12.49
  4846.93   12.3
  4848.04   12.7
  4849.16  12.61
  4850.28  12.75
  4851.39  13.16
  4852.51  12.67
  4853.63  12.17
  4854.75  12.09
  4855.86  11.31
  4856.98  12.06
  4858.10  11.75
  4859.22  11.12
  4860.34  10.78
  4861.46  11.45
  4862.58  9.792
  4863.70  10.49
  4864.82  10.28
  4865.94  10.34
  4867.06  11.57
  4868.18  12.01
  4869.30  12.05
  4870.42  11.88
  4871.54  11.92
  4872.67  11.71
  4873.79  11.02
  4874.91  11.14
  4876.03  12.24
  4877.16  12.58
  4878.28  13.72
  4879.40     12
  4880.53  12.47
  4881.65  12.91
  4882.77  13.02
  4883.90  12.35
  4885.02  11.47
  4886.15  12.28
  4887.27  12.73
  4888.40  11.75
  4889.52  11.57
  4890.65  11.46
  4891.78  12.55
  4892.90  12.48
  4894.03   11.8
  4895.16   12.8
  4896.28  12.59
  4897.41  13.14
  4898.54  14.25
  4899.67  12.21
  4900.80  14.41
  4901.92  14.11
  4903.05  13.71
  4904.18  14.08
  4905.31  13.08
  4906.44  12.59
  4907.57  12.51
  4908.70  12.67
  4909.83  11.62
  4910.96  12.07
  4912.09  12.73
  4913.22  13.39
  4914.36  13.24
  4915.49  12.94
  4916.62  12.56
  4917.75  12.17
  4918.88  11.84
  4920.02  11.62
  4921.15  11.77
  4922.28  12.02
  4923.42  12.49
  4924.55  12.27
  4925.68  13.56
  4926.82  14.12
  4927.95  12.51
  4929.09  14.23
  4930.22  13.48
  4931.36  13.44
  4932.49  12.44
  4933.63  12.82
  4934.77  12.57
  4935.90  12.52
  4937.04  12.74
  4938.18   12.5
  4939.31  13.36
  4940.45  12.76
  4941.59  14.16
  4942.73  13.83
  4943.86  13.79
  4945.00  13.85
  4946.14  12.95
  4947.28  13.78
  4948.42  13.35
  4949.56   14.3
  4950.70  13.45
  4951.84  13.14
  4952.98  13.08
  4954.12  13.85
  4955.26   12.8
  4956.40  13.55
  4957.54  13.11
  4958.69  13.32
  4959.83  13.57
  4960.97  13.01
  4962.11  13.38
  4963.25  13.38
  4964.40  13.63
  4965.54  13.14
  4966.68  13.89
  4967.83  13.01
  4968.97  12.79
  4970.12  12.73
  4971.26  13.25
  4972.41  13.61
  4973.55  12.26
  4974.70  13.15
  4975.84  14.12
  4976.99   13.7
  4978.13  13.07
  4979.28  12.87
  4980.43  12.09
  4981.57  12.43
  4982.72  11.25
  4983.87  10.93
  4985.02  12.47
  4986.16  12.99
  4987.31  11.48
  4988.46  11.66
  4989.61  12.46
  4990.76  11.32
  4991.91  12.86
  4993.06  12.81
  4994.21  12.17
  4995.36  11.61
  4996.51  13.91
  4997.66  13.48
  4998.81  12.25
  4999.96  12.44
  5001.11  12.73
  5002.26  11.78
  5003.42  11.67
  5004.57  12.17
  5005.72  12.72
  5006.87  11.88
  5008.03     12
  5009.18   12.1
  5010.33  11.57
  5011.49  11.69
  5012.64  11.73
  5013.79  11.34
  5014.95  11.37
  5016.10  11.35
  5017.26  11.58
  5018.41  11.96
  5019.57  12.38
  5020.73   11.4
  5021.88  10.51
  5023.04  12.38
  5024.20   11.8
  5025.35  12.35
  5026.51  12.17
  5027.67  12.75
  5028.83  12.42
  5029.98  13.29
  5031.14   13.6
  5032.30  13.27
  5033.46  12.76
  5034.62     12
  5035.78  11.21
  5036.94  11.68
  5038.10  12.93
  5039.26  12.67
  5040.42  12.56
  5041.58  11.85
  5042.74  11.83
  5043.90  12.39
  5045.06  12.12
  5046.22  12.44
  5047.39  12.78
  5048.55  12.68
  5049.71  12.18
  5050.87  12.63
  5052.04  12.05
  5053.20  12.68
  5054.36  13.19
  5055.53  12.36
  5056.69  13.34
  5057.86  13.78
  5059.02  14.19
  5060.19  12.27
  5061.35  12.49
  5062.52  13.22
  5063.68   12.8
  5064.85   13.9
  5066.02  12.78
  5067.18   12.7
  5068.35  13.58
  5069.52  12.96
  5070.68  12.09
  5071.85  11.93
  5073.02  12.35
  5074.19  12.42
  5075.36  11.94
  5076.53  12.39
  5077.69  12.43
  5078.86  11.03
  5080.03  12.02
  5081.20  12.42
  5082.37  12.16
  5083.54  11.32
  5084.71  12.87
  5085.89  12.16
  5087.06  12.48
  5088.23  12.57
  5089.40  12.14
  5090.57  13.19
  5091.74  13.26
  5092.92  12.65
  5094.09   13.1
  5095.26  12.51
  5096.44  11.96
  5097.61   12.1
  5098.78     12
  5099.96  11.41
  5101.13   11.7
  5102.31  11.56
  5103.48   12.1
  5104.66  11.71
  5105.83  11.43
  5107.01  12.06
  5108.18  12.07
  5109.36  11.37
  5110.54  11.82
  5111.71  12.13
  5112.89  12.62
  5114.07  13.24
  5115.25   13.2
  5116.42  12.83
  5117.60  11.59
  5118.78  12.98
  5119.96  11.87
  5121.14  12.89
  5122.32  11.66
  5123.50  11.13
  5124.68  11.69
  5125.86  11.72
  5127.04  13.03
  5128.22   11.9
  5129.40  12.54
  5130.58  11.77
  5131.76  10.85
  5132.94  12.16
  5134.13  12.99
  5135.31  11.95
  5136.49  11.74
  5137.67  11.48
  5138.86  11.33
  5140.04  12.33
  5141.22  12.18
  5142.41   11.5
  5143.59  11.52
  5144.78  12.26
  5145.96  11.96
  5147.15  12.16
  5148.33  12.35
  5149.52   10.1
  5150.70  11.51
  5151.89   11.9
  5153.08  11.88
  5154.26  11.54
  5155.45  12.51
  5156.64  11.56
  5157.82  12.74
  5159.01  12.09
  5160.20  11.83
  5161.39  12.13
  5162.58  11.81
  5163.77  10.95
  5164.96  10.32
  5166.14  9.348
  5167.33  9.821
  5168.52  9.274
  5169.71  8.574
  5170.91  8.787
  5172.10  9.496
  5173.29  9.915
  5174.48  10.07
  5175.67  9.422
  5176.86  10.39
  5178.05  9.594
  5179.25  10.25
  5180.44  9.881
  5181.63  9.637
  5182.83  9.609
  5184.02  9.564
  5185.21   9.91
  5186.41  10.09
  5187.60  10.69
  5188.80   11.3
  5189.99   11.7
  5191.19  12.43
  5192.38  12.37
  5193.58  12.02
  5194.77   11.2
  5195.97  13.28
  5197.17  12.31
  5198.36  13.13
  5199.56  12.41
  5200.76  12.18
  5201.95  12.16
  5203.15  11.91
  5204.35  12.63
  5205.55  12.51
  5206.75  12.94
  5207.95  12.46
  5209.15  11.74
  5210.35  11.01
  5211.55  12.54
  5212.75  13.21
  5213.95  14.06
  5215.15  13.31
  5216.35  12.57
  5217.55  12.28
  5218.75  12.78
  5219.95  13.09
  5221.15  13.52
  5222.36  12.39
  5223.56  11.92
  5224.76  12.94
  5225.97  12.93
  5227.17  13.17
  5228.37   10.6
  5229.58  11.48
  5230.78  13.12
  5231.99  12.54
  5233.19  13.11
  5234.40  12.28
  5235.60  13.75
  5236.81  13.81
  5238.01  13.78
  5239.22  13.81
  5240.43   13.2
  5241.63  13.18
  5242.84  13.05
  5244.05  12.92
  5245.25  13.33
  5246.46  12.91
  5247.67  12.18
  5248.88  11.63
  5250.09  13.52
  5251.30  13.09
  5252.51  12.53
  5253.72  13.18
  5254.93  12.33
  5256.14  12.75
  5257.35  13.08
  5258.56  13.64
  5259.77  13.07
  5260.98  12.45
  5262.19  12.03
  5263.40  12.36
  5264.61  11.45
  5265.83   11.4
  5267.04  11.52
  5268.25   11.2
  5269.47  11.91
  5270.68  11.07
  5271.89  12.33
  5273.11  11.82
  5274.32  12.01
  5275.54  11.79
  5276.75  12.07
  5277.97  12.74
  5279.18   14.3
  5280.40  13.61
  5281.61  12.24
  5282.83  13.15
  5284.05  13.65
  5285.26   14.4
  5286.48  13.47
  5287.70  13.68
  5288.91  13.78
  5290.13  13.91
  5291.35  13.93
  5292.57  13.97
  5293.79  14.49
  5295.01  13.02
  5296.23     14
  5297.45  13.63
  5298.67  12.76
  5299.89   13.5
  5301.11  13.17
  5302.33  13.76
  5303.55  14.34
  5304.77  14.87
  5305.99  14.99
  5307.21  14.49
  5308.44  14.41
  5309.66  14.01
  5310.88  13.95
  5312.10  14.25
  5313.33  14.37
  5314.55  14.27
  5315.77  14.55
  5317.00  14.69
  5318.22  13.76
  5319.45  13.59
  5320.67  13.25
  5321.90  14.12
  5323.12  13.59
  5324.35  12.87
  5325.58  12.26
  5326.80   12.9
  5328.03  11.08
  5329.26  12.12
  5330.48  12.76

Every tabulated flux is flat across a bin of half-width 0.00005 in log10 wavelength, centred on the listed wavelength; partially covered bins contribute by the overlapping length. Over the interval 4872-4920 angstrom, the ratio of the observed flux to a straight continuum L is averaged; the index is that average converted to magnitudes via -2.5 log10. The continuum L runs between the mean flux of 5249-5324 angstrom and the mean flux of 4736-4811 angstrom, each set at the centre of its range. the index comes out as 0.04 mag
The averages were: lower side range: 13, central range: 12.6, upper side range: 13.3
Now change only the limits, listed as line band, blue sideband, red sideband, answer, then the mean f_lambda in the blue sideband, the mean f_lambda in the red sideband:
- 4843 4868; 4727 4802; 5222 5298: 0.101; 13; 12.8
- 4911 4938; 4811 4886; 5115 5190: -0.052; 12.5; 11.2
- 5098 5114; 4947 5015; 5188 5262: 0.069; 12.7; 12.7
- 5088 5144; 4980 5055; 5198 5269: 0.026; 12.2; 12.6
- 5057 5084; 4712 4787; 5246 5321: 0.042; 12.9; 13.2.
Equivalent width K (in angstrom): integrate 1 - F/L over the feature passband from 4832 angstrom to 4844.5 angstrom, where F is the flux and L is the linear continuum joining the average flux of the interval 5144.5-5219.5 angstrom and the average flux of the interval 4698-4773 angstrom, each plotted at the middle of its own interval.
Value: -0.54 angstrom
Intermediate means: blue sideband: 12.6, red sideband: 11.4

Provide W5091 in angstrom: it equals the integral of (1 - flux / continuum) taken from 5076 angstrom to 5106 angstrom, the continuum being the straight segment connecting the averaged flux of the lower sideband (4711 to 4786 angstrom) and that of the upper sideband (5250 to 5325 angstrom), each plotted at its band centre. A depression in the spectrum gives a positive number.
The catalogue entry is 2.2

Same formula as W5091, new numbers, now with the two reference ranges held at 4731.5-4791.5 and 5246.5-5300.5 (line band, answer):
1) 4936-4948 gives -0.5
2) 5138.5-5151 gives 1.0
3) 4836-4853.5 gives 0.2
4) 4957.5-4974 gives -0.5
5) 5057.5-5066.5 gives -0.2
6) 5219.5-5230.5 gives 0.3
